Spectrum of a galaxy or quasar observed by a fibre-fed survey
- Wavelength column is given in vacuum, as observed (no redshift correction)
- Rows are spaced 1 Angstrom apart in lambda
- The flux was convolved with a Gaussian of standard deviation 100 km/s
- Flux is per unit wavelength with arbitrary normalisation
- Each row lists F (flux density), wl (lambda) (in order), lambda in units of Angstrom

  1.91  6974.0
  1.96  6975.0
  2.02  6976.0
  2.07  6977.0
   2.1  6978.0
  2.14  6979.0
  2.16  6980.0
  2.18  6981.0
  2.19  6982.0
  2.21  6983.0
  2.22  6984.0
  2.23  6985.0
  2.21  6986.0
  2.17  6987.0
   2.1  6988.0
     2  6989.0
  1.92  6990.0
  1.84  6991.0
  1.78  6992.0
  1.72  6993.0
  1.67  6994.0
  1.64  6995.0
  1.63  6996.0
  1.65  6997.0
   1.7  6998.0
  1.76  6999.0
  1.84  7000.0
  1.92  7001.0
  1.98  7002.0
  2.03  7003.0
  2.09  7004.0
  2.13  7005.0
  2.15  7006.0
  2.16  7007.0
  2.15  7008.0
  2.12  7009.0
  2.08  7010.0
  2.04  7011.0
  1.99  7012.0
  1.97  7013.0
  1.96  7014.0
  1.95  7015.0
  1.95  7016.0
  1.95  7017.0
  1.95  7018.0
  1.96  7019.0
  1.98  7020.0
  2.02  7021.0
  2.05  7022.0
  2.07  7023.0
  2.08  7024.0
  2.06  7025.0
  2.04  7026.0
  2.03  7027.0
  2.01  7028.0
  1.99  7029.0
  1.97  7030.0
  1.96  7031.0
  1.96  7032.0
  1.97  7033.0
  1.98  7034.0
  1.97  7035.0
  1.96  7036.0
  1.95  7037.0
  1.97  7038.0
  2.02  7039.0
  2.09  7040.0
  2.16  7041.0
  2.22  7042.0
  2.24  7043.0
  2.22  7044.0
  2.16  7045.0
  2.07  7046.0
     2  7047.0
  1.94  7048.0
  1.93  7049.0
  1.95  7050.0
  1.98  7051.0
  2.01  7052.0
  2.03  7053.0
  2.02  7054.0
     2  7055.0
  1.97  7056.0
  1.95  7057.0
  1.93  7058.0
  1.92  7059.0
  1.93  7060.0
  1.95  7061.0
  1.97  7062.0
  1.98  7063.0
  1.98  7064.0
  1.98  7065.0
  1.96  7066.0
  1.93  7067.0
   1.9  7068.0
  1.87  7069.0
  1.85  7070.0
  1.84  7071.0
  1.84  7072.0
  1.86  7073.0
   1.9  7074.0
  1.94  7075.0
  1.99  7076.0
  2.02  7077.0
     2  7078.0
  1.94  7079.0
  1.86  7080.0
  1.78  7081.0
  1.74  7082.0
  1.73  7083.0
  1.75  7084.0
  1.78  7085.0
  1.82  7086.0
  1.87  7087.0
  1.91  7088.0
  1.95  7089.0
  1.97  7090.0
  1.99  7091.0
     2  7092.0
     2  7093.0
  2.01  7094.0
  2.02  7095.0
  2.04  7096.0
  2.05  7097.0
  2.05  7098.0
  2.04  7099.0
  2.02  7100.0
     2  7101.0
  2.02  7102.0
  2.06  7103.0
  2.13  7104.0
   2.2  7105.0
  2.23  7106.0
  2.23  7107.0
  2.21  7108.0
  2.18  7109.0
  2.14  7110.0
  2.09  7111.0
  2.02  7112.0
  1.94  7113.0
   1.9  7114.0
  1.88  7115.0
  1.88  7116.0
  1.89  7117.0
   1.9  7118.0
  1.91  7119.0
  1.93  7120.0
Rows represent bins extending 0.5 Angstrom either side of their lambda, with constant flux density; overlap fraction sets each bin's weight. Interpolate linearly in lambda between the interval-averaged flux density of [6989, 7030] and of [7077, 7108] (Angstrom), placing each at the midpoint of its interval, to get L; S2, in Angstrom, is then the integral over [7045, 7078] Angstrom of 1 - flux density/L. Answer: 0.2 Angstrom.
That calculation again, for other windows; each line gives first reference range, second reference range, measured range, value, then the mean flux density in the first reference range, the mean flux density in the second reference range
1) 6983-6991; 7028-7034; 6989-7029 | 1.7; 2.11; 1.97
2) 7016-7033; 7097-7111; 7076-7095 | 1.7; 2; 2.11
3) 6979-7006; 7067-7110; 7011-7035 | -0.3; 1.97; 1.97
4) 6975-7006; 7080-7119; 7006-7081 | -0.5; 1.98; 1.98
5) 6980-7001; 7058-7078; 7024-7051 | -1.4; 1.94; 1.93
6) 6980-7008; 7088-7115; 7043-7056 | -0.1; 1.97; 2.05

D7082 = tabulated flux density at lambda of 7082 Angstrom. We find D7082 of 1.74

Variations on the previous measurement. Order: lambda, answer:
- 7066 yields 1.96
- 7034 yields 1.98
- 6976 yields 2.02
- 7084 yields 1.75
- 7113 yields 1.94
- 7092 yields 2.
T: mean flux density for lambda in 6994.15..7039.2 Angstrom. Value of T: 1.97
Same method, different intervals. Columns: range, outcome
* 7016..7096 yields 1.97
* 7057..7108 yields 1.96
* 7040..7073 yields 1.99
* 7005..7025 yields 2.03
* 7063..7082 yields 1.91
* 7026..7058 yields 2.02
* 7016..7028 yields 2.01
